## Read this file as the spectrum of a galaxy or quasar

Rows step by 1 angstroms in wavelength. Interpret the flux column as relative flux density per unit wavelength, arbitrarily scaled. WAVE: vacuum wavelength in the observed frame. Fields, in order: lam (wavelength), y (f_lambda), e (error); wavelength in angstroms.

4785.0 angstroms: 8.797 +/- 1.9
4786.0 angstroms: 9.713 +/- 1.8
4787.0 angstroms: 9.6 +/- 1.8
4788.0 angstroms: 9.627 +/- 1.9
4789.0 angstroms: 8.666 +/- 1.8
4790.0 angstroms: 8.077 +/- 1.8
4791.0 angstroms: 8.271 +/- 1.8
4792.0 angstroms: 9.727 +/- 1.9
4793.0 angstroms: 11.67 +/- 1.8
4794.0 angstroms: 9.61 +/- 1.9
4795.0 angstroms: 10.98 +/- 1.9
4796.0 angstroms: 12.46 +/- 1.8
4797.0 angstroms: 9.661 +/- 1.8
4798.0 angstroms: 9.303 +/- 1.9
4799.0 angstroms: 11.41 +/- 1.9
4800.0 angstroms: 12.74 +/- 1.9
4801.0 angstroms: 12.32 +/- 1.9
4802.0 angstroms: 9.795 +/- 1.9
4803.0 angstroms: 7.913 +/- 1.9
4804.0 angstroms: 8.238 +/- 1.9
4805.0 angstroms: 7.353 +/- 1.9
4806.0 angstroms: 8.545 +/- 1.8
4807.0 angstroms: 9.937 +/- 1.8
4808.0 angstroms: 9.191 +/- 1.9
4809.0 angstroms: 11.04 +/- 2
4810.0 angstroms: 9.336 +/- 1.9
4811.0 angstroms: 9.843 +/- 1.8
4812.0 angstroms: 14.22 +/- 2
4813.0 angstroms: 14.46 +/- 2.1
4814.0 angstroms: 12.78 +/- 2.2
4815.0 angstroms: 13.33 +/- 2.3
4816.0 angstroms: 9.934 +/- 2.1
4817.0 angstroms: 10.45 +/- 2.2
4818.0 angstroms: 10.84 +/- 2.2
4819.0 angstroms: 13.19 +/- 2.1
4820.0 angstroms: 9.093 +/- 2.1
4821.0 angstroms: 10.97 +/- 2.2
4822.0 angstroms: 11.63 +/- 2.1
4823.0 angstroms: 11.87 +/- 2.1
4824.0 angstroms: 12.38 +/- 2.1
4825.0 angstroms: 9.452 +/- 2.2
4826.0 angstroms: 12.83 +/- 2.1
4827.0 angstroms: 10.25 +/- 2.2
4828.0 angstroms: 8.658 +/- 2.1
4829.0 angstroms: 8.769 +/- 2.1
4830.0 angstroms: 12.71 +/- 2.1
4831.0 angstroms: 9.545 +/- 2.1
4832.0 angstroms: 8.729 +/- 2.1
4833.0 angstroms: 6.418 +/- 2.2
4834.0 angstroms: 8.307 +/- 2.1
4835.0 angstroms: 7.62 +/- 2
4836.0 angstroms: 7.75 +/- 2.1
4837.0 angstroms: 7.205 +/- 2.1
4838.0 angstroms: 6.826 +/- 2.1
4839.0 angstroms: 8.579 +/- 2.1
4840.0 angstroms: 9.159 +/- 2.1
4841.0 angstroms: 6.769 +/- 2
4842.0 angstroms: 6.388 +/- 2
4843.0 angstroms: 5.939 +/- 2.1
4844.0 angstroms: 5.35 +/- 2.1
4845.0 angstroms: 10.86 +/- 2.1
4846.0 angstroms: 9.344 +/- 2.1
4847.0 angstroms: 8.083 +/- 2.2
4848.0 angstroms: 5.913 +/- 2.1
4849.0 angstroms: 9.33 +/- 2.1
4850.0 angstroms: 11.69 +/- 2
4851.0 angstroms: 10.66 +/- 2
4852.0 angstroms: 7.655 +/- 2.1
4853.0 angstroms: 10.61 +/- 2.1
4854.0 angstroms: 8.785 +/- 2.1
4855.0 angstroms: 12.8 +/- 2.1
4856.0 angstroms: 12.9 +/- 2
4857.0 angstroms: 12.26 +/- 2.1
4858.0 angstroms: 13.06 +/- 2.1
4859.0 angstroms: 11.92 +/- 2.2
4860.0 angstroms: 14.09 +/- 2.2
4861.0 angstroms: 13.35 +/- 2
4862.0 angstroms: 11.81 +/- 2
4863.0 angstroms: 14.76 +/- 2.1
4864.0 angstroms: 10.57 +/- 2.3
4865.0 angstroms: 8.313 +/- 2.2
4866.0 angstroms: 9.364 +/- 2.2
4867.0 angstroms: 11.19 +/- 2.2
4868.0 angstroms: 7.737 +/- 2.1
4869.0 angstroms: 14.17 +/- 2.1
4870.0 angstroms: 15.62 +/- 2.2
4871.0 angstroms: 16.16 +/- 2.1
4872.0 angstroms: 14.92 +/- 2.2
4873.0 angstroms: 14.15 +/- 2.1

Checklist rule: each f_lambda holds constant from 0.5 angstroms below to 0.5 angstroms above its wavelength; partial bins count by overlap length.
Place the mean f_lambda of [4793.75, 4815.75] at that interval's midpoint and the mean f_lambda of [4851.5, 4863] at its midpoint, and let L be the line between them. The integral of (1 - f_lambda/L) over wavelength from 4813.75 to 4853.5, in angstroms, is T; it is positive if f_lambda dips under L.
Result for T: 6.6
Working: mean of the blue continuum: 10.7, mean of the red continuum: 11.9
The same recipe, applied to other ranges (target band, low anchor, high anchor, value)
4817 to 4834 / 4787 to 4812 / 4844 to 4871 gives 0.00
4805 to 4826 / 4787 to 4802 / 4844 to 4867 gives -1.30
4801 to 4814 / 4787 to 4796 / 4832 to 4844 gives -1.91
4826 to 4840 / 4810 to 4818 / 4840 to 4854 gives 1.65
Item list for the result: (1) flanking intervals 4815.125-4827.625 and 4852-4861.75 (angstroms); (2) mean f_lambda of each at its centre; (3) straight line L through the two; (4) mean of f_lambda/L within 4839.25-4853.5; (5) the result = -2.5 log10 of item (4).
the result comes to 0.36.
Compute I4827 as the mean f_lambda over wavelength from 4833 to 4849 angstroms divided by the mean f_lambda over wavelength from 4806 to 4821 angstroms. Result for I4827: 0.68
